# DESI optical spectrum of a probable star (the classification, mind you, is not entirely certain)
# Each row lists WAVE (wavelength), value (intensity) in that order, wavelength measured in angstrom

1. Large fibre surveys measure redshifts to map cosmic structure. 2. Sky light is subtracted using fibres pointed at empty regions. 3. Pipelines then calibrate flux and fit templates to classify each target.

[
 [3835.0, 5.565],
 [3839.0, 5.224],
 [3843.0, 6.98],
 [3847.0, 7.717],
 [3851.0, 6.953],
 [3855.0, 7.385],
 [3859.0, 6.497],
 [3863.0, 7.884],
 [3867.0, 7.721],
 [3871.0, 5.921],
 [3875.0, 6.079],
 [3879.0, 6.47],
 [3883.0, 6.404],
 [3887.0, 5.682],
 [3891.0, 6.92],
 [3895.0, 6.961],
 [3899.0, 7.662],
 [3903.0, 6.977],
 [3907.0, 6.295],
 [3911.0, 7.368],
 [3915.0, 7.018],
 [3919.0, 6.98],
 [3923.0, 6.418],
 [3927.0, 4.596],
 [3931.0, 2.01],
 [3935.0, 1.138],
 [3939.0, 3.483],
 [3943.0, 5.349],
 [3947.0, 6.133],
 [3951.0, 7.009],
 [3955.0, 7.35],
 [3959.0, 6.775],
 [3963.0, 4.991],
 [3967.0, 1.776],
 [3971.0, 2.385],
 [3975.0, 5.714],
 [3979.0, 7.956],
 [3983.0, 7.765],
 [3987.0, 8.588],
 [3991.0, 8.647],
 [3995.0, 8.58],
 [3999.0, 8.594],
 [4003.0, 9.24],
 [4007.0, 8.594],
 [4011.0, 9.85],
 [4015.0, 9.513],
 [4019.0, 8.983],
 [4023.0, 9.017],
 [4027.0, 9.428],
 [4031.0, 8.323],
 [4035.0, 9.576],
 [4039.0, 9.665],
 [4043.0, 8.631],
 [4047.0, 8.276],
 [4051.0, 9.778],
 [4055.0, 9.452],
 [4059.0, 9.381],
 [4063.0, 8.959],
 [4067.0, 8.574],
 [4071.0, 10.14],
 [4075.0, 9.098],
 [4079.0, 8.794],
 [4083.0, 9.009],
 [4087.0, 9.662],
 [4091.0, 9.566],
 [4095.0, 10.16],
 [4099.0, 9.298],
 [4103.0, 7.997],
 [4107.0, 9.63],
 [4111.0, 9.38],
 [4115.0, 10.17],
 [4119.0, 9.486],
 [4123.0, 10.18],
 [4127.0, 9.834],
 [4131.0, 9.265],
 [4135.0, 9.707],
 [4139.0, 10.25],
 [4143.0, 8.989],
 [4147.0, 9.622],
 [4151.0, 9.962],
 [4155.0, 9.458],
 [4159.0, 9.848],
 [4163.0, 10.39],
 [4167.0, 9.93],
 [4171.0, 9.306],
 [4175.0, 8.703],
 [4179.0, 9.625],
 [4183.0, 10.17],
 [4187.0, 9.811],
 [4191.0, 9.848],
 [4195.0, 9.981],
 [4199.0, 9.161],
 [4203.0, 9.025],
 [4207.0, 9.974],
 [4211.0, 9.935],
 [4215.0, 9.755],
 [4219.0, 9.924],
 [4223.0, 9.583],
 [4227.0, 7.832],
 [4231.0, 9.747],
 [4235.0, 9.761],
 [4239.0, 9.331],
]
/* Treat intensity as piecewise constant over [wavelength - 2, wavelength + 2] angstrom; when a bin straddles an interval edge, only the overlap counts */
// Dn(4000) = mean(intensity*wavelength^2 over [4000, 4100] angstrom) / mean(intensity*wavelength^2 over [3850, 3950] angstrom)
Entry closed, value 1.6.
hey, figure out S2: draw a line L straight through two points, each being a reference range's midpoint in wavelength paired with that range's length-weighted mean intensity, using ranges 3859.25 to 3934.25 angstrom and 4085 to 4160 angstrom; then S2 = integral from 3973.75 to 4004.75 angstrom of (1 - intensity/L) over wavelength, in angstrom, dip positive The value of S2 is -2.1 angstrom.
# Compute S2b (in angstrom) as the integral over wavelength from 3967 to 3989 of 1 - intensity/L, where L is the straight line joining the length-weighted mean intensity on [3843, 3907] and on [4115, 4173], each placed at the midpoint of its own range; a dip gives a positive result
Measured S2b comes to 5.3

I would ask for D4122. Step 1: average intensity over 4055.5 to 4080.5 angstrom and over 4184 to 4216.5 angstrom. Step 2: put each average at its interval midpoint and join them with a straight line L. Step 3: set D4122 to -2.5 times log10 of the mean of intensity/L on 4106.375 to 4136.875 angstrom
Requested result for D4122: -0.04 mag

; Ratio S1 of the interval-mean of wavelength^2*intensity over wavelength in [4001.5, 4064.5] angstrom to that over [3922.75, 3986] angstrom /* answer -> 1.9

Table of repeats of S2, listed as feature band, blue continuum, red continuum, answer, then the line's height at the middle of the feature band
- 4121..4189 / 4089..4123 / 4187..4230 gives -1.41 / 9.51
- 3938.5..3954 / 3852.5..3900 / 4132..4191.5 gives 3.51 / 7.5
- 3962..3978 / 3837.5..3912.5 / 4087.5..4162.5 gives 8.08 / 7.87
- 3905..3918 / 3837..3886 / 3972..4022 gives 0.81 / 7.35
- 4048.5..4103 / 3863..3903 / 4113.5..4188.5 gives -2.70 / 8.88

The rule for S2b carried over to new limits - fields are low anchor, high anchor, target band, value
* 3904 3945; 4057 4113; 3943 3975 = 3.7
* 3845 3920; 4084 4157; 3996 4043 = -3.8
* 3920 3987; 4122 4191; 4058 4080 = -4.0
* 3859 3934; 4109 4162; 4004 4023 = -2.9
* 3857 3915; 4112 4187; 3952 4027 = 4.4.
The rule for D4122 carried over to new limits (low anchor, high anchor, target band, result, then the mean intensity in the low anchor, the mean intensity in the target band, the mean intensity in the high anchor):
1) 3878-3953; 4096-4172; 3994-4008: -0.198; 5.83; 8.78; 9.63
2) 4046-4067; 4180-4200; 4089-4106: 0.009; 9.16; 9.28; 9.82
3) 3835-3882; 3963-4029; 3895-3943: 0.281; 6.74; 5.51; 7.7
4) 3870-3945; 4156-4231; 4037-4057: -0.197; 5.77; 9.16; 9.6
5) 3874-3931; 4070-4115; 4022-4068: -0.060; 6.41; 9.1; 9.36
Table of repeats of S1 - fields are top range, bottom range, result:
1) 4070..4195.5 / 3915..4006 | 1.73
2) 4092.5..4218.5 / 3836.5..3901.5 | 1.64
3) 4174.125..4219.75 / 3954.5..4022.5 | 1.44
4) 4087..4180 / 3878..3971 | 1.89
